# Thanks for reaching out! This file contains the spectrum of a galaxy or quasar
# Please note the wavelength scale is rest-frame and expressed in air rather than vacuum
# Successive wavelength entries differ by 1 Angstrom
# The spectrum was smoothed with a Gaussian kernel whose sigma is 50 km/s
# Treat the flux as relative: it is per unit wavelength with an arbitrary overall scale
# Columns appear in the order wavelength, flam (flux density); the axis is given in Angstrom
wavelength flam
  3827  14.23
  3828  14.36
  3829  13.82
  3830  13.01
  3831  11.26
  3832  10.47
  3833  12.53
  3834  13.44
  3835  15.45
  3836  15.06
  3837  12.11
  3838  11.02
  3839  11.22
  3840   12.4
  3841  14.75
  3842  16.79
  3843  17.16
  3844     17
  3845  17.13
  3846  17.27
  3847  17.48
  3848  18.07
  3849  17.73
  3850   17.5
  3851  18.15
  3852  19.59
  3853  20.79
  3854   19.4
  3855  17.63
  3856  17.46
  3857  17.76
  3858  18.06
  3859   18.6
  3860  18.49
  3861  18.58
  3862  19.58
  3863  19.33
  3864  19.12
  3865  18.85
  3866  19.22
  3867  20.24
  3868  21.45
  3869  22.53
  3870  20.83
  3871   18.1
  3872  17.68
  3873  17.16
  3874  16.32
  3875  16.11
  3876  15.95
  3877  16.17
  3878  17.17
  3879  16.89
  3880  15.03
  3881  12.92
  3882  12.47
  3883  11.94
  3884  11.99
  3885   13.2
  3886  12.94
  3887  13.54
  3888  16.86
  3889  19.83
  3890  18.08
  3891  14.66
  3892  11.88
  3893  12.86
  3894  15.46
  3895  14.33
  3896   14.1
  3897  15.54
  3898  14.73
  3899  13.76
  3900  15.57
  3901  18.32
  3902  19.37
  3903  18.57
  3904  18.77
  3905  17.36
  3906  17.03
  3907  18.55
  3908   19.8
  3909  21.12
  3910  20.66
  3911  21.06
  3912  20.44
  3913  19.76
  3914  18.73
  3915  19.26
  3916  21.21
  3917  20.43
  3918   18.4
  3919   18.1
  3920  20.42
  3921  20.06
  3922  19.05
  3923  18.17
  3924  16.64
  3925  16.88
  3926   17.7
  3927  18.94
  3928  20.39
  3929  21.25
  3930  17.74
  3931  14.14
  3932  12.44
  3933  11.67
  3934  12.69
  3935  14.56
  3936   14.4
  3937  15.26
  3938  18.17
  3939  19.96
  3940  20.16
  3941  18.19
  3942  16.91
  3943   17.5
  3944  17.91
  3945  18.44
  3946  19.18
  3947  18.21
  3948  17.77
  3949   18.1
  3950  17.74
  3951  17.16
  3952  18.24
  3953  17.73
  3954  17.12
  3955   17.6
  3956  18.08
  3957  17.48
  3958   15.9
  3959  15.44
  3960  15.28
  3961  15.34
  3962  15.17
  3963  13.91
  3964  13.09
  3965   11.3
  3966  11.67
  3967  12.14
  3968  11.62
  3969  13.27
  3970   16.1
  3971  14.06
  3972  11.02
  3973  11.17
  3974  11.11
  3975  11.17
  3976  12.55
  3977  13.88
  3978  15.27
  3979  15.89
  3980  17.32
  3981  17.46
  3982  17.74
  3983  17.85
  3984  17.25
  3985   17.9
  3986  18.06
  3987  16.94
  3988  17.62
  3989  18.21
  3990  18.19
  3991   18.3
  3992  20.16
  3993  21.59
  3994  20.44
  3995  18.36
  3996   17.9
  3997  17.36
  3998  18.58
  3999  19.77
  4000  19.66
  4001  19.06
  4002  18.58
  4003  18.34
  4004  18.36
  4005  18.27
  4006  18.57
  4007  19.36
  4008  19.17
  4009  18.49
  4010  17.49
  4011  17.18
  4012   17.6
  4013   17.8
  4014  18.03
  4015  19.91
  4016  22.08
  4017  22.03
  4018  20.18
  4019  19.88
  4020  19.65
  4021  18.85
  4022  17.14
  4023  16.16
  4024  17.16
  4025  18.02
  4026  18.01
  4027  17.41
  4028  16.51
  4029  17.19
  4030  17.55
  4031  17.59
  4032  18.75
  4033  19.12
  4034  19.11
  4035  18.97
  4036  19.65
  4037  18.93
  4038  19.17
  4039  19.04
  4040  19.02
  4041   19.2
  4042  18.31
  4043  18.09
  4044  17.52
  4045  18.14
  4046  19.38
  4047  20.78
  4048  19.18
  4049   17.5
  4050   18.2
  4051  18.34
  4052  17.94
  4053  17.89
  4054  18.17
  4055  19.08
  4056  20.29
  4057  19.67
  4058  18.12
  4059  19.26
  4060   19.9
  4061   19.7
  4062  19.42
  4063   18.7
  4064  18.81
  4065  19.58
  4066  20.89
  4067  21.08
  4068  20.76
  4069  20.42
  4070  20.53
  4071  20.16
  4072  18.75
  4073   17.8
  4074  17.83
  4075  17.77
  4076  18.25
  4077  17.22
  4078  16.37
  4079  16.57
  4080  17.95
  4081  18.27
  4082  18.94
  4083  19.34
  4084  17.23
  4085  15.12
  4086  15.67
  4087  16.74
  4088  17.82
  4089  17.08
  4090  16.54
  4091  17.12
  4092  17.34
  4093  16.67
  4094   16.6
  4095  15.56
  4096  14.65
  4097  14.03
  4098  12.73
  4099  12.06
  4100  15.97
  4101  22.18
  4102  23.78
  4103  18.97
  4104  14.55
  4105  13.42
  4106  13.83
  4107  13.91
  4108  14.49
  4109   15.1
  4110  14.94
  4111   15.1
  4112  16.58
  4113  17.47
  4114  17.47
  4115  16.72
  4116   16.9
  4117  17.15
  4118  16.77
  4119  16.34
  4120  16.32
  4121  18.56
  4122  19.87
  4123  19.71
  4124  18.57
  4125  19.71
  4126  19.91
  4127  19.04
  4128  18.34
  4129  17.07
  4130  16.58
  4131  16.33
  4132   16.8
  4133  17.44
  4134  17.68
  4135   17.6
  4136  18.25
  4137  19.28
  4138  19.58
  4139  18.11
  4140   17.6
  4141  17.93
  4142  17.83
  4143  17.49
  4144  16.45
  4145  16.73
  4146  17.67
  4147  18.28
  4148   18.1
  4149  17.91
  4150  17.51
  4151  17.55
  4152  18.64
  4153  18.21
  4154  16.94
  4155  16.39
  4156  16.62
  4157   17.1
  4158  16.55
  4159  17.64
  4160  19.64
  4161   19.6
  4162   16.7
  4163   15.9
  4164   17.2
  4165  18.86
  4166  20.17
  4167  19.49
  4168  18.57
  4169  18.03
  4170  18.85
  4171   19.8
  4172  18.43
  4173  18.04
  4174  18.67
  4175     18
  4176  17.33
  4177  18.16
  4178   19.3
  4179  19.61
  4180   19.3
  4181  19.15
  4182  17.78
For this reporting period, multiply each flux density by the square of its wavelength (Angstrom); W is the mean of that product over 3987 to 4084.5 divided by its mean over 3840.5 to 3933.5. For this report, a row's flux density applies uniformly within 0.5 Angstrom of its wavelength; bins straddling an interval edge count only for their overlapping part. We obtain 1.16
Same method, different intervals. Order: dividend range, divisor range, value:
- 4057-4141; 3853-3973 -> 1.14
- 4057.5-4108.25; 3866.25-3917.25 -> 1.14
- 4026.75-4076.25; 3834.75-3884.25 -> 1.22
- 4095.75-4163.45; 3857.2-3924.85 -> 1.11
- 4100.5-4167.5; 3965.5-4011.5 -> 1.13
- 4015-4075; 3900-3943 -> 1.11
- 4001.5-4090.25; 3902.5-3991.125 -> 1.16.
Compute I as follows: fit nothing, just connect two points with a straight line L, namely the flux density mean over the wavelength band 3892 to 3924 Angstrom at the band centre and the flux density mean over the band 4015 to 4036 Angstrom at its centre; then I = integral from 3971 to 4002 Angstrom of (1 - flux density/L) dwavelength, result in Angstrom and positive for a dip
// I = 2.54 Angstrom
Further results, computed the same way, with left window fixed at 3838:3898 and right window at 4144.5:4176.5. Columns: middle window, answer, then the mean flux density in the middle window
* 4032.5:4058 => -2.0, 18.8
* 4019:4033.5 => -0.4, 17.9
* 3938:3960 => -1.0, 17.8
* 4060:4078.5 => -1.6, 19.1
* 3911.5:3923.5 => -1.8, 19.5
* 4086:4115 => 2.5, 16.2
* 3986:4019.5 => -3.1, 18.9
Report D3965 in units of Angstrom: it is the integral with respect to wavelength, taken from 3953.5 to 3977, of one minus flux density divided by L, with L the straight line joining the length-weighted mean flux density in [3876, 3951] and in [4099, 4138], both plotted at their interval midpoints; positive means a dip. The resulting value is 4.27 Angstrom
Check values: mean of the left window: 17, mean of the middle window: 14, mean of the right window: 17.3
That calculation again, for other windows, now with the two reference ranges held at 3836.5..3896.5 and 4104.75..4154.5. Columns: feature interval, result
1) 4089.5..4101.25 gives 1.0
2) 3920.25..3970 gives 1.0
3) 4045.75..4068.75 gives -2.8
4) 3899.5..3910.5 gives -1.3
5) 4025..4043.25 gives -1.4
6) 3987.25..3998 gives -1.1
